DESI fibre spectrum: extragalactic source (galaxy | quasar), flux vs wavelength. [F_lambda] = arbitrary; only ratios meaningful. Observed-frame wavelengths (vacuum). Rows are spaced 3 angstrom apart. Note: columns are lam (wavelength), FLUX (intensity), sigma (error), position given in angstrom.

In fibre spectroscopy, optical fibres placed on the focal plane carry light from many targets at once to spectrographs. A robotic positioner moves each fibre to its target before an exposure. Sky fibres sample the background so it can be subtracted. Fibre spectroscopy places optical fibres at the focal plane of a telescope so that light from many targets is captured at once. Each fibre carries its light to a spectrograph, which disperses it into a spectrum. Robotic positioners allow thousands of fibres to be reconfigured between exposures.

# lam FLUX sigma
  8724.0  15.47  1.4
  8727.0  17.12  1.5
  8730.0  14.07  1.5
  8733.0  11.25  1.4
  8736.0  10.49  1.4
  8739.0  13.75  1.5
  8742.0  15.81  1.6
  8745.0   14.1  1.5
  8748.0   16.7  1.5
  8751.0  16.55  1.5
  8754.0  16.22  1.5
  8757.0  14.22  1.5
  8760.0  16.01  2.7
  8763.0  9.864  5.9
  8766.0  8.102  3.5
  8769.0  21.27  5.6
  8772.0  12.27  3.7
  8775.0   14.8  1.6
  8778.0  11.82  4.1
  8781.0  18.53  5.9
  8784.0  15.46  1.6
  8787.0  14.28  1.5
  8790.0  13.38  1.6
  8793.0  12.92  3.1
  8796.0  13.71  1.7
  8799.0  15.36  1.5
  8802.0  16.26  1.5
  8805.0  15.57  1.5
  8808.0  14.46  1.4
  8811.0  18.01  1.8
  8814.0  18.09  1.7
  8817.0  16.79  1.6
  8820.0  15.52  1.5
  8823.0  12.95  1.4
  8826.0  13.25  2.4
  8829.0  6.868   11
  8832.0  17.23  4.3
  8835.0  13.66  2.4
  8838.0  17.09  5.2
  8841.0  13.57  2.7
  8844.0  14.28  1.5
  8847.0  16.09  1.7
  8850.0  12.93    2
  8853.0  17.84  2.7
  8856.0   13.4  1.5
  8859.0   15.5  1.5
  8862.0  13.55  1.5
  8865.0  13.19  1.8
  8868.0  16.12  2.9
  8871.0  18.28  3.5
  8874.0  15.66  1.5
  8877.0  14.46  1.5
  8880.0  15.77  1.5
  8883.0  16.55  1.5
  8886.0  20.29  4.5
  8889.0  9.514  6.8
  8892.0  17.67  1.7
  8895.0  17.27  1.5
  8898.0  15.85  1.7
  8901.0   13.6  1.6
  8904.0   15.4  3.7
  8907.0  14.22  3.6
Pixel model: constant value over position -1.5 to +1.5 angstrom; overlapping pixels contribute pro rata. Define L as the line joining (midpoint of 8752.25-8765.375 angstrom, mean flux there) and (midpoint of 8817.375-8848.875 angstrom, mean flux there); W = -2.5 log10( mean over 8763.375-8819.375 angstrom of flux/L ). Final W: -0.08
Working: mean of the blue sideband 13.7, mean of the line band 15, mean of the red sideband 14.1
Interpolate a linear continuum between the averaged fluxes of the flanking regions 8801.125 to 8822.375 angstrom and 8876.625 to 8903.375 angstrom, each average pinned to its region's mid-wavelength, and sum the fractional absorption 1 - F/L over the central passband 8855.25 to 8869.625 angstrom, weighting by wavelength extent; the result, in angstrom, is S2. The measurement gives 1.3 angstrom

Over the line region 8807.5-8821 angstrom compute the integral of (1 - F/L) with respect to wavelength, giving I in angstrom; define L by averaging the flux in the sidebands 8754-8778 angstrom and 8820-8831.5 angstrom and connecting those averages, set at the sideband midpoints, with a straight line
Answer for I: -4.7 angstrom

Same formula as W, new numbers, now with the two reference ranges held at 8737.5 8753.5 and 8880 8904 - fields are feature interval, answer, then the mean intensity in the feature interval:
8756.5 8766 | 0.236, 12.4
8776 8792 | 0.064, 14.6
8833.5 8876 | 0.044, 15.1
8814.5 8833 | 0.126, 13.9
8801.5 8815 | -0.057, 16.4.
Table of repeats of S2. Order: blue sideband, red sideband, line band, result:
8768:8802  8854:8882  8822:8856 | 2.1 angstrom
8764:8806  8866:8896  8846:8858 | 0.4 angstrom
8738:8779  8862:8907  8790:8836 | 0.7 angstrom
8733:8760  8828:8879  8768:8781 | -0.5 angstrom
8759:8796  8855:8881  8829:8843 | 0.3 angstrom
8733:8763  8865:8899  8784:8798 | 1.0 angstrom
